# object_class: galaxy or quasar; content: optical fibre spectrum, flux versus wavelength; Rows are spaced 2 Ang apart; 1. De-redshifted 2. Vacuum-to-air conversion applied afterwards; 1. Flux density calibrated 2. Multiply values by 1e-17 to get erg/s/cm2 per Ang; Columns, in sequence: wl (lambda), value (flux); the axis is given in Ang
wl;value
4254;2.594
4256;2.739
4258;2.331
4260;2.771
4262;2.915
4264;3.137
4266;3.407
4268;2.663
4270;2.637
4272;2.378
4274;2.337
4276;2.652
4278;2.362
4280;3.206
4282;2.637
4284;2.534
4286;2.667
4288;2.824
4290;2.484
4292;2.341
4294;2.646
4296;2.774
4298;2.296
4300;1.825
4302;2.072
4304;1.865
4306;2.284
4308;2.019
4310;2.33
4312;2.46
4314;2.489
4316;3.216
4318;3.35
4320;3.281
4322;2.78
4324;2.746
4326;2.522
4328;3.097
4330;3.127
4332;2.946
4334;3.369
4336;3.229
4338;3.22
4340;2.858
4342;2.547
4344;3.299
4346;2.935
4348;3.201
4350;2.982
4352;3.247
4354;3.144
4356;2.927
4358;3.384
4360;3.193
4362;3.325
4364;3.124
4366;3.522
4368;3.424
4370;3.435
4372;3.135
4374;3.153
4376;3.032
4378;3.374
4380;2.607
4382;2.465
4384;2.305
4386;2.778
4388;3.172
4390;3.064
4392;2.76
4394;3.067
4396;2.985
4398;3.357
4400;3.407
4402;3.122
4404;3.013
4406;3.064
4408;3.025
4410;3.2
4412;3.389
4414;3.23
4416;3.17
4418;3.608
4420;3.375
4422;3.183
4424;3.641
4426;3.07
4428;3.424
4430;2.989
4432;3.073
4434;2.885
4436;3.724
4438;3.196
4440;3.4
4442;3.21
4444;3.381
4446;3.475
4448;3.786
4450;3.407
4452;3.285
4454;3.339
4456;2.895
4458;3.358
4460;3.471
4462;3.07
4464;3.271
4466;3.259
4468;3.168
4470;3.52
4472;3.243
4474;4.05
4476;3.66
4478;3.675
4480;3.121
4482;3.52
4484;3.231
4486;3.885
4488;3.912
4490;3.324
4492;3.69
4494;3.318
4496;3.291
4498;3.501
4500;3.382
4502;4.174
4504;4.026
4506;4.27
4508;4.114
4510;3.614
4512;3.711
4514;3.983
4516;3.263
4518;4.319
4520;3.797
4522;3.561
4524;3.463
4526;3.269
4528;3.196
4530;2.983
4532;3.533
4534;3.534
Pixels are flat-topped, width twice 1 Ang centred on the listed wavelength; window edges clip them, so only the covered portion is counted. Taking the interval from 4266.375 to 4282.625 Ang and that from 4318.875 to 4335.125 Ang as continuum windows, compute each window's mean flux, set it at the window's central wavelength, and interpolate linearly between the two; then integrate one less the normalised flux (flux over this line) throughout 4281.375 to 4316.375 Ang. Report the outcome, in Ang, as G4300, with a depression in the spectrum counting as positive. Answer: 4.8 Ang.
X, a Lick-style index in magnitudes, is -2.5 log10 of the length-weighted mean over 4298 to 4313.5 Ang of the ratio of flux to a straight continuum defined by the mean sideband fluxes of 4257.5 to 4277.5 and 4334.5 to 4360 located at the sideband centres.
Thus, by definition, 0.328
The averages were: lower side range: 2.72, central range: 2.15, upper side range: 3.09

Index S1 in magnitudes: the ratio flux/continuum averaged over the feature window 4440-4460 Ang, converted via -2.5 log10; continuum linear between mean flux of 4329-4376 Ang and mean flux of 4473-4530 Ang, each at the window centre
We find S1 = 0.04 mag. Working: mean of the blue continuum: 3.16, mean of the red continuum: 3.64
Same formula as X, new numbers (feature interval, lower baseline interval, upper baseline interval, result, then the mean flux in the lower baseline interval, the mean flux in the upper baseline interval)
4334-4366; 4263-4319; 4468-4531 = -0.10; 2.57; 3.61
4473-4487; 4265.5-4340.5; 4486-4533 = -0.03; 2.68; 3.64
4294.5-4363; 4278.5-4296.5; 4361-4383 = 0.03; 2.67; 3.15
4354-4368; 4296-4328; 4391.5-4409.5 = -0.14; 2.53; 3.1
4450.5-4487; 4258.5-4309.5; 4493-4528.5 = 0.03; 2.55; 3.69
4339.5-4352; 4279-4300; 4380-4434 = -0.06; 2.6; 3.1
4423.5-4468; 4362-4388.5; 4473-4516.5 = 0.04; 3.05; 3.67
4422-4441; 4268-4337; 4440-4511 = 0.01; 2.64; 3.51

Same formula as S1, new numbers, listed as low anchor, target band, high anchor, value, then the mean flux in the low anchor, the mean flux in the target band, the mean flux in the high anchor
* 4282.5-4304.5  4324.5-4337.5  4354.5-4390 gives -0.12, 2.41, 3.04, 3.08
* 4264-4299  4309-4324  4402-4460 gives -0.01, 2.65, 2.84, 3.28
